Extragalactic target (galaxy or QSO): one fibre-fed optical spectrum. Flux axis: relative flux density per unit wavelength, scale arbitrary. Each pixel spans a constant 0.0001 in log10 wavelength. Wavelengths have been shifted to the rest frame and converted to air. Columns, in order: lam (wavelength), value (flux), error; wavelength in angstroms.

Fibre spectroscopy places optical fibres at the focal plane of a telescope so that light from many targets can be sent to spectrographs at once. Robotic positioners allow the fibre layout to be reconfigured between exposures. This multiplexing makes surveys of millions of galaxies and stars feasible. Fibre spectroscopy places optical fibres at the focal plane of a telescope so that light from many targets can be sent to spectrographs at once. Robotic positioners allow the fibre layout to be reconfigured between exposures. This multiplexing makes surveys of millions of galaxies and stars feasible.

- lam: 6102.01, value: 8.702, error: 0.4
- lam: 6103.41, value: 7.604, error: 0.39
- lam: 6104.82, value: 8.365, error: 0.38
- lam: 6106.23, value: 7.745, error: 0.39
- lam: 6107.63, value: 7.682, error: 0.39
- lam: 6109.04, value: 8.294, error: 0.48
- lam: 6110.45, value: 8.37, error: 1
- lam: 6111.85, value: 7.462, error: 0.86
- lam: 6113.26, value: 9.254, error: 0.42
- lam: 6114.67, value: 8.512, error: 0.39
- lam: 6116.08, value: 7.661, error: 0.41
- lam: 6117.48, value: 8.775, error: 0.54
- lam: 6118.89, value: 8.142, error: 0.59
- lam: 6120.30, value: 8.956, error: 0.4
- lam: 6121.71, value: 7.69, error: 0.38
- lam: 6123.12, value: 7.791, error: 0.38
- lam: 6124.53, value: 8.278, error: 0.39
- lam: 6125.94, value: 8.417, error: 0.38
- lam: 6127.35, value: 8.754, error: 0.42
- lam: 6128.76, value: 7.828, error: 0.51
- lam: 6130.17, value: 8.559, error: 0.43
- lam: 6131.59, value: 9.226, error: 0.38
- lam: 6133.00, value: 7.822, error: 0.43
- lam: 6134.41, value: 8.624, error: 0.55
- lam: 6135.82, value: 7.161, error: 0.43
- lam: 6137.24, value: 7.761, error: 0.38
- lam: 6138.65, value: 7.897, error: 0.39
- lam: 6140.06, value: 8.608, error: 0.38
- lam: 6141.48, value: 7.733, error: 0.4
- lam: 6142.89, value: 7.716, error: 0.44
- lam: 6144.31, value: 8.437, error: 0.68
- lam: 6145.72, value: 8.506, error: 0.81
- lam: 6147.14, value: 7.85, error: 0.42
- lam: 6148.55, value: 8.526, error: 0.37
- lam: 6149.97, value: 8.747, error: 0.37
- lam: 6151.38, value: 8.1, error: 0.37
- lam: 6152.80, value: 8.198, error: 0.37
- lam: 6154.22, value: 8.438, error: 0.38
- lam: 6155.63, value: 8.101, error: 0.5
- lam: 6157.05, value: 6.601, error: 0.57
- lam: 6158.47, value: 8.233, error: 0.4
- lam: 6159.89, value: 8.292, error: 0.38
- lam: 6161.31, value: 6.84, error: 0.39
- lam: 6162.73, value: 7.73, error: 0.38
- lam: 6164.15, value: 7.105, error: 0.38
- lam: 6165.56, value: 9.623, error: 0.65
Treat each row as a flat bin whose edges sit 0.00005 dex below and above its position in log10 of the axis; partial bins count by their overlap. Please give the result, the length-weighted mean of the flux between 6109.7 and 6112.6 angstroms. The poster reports 7.95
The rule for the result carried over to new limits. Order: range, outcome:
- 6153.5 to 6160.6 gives 7.93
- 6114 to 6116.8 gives 8.11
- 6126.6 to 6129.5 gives 8.31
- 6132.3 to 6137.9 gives 7.84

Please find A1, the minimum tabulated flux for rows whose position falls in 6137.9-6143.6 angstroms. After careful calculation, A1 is 7.716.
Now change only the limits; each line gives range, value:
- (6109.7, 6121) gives 7.462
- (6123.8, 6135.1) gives 7.822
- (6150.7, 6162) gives 6.601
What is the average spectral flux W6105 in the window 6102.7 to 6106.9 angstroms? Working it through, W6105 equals 7.9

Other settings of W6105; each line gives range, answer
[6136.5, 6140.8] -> 8.07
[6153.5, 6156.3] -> 8.28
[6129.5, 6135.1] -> 8.55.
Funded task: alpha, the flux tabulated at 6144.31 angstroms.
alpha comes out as 8.437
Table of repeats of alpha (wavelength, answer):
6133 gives 7.822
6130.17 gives 8.559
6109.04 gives 8.294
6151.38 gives 8.1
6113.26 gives 9.254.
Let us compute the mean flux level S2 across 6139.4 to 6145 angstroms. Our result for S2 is 8.11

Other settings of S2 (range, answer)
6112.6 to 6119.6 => 8.47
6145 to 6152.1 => 8.35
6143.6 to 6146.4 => 8.48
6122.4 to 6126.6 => 8.16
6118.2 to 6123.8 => 8.14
